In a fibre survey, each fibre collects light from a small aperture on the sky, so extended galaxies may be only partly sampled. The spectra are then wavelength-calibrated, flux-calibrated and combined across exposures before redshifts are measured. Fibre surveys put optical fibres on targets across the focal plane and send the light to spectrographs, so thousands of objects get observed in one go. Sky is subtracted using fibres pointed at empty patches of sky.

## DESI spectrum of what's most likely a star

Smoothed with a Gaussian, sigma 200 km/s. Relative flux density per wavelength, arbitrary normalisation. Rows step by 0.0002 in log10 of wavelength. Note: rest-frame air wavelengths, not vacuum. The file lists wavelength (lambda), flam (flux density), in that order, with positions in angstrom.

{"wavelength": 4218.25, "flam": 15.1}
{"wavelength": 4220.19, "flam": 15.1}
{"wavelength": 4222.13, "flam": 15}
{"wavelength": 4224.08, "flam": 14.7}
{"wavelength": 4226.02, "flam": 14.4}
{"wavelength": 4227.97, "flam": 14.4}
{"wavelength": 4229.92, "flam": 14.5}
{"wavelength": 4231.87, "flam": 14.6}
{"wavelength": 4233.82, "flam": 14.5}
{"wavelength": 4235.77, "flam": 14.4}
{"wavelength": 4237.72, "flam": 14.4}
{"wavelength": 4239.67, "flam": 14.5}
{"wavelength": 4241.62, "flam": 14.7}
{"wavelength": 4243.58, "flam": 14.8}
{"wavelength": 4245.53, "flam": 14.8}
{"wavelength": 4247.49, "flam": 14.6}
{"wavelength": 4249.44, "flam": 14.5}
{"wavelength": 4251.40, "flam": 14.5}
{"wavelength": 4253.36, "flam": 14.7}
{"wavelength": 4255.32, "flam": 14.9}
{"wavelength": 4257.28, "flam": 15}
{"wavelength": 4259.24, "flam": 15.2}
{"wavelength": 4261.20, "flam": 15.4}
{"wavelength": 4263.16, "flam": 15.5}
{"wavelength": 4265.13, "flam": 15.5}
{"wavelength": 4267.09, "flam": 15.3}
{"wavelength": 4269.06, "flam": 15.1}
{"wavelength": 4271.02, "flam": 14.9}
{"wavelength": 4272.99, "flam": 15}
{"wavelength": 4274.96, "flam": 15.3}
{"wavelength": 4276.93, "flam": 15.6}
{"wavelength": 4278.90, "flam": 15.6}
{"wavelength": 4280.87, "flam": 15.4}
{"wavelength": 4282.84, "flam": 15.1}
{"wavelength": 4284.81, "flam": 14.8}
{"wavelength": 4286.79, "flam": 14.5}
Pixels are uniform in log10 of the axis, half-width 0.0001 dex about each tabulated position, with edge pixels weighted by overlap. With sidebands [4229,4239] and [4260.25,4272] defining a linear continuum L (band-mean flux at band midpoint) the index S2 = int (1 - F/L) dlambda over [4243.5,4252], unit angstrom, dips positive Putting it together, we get 0.1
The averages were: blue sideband 14.5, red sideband 15.3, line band 14.6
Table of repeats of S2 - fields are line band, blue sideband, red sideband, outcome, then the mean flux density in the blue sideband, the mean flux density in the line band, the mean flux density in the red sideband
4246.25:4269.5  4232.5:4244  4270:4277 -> -0.2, 14.5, 15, 15.1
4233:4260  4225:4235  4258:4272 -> 0.3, 14.5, 14.7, 15.3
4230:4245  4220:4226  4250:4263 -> 0.3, 14.8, 14.6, 15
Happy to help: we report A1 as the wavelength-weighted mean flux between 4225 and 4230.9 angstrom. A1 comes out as 14.4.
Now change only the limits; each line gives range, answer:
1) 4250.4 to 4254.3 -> 14.6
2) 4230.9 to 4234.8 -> 14.5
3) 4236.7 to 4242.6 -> 14.5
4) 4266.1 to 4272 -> 15.1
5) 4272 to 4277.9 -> 15.3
